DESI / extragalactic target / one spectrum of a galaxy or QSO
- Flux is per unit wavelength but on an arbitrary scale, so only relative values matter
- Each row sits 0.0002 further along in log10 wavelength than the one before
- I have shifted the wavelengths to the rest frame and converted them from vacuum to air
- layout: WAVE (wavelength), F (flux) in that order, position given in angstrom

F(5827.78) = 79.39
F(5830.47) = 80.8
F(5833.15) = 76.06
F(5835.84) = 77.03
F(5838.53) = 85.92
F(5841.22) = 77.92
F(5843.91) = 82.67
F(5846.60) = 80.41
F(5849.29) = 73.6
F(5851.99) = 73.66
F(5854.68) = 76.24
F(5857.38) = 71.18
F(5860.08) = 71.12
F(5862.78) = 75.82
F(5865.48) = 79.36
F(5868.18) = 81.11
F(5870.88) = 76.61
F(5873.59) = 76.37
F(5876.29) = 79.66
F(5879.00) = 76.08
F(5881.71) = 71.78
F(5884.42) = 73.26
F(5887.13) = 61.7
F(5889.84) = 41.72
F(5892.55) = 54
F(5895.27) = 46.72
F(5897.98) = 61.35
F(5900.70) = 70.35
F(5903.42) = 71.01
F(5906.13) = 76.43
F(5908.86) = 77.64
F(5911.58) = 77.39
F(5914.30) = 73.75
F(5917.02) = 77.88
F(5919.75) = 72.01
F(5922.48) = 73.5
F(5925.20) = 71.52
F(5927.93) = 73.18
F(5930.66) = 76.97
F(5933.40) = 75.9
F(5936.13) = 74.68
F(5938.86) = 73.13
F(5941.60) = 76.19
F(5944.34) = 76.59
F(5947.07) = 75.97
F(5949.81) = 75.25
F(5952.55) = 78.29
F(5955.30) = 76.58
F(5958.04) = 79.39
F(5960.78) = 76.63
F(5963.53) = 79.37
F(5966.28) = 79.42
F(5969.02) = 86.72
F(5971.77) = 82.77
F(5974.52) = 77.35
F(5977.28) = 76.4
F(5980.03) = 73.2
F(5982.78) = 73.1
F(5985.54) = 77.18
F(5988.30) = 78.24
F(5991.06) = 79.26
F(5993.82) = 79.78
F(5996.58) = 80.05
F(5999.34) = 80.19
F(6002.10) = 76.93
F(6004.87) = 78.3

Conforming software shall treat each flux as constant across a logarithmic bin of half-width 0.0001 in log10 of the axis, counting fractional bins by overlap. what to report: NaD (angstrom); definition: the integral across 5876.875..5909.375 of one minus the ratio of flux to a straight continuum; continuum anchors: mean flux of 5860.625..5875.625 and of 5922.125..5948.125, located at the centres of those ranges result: 4.8 angstrom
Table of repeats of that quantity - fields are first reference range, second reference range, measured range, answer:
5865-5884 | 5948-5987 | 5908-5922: 0.3 angstrom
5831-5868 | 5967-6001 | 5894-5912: 2.2 angstrom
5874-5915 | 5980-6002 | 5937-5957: -0.8 angstrom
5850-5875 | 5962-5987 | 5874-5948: 5.8 angstrom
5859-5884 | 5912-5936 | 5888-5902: 3.8 angstrom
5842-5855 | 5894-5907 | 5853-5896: 0.9 angstrom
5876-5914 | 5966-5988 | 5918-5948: -1.0 angstrom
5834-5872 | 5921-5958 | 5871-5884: 0.2 angstrom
